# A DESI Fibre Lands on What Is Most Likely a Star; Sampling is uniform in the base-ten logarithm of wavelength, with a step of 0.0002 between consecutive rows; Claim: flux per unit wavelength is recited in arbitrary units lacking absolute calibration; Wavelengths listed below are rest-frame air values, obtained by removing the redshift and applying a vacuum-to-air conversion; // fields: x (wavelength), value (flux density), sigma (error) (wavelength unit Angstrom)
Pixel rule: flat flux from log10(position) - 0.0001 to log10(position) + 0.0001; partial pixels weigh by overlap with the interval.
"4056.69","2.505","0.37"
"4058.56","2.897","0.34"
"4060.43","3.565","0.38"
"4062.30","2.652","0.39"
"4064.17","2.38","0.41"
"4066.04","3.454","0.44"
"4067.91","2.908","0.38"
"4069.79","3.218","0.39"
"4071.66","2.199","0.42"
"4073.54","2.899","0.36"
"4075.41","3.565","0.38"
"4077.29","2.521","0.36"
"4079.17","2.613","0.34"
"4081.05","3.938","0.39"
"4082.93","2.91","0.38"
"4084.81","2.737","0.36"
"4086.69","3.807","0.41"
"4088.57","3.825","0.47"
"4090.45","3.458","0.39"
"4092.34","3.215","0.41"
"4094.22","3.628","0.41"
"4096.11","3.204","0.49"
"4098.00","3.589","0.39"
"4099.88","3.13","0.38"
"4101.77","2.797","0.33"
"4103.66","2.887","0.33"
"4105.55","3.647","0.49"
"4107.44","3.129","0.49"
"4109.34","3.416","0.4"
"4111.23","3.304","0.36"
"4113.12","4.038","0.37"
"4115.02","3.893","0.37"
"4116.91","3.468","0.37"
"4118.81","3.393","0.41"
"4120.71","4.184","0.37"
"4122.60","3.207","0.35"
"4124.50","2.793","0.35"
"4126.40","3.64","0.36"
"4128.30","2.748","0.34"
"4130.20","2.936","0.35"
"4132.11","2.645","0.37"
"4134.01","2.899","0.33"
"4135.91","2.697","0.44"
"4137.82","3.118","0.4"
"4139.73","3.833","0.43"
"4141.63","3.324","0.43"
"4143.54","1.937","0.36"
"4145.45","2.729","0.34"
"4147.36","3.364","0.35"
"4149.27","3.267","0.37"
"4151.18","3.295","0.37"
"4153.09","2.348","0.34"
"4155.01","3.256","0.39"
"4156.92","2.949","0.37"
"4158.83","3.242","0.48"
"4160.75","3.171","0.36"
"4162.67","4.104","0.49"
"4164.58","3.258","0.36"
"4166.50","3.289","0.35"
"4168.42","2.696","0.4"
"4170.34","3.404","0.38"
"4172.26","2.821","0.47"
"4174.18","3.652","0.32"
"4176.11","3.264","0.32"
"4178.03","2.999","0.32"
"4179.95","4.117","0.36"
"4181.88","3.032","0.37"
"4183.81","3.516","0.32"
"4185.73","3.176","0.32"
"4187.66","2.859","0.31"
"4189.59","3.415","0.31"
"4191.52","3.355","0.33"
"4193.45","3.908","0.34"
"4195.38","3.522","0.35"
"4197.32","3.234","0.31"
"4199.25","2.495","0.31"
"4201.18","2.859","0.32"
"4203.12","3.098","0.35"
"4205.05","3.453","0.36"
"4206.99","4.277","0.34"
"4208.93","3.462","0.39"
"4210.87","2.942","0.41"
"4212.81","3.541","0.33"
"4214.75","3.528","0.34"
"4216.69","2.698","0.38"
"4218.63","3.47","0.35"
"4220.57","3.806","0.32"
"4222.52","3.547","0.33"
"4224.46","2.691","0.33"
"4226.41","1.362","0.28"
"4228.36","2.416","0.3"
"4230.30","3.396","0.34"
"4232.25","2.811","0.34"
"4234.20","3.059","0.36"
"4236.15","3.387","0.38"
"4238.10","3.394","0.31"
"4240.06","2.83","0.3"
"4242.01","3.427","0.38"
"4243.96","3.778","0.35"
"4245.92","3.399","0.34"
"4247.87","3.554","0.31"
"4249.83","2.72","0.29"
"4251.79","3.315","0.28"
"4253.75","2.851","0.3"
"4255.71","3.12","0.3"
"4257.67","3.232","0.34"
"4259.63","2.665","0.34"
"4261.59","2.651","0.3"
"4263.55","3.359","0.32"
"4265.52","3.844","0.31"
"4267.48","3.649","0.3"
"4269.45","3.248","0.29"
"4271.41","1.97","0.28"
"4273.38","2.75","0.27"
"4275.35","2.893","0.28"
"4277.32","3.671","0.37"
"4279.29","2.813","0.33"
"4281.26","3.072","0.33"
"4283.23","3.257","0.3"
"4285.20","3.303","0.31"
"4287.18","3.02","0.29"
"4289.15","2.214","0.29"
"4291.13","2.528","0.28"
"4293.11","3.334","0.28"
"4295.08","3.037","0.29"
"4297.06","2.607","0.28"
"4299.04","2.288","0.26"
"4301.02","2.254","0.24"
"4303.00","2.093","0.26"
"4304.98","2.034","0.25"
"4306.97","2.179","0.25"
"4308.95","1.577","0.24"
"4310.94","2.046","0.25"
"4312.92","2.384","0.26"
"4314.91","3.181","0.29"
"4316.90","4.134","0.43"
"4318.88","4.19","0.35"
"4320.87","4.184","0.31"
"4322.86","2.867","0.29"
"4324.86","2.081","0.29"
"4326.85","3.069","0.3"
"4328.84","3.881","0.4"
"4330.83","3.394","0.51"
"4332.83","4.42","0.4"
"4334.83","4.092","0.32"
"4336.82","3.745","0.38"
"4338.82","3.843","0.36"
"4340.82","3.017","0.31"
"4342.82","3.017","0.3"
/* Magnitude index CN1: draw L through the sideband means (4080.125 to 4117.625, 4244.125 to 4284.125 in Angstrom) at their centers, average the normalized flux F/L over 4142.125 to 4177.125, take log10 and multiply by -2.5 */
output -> 0.06 mag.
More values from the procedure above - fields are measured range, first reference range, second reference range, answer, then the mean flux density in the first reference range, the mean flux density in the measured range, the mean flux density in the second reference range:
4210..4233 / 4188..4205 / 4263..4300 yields 0.050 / 3.23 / 3.02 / 2.99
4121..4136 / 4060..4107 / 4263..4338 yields 0.037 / 3.15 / 3.02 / 3.02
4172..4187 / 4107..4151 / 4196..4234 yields -0.060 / 3.22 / 3.34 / 3.11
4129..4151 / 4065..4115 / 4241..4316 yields 0.057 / 3.24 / 2.99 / 2.88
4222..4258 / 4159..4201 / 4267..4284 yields 0.020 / 3.29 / 3.06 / 3.02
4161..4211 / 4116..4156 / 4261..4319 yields -0.106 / 3.1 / 3.32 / 2.83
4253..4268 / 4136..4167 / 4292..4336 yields -0.047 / 3.14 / 3.16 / 2.97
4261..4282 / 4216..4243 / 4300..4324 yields -0.074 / 3.03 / 3.09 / 2.76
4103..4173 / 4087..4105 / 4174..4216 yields 0.044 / 3.33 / 3.2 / 3.34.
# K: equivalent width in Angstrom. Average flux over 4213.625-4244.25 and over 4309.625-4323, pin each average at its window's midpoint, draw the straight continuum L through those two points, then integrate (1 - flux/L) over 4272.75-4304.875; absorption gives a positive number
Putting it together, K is 4.1 Angstrom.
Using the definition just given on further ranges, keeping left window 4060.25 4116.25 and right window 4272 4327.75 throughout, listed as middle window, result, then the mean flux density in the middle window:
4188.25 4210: -2.56 Angstrom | 3.36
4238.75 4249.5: -1.60 Angstrom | 3.36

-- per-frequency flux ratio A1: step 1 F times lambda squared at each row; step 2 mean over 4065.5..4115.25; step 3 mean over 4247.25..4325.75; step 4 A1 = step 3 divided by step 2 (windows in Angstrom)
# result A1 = 1.0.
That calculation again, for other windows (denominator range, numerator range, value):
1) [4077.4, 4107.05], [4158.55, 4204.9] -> 1.05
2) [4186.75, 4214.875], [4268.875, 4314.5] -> 0.83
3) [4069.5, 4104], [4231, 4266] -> 1.08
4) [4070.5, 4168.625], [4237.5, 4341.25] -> 1.04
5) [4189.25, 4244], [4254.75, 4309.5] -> 0.91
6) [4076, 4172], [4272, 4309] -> 0.91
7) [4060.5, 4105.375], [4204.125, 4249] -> 1.10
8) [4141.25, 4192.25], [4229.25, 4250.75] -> 1.06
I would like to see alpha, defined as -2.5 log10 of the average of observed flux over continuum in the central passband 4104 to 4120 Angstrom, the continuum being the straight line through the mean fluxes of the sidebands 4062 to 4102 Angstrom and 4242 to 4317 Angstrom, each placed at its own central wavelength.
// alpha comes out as -0.14 mag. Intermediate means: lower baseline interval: 3.13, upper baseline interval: 2.89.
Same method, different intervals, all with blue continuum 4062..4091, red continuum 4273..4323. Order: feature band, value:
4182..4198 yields -0.14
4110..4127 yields -0.17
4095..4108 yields -0.05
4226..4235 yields 0.09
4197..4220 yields -0.12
